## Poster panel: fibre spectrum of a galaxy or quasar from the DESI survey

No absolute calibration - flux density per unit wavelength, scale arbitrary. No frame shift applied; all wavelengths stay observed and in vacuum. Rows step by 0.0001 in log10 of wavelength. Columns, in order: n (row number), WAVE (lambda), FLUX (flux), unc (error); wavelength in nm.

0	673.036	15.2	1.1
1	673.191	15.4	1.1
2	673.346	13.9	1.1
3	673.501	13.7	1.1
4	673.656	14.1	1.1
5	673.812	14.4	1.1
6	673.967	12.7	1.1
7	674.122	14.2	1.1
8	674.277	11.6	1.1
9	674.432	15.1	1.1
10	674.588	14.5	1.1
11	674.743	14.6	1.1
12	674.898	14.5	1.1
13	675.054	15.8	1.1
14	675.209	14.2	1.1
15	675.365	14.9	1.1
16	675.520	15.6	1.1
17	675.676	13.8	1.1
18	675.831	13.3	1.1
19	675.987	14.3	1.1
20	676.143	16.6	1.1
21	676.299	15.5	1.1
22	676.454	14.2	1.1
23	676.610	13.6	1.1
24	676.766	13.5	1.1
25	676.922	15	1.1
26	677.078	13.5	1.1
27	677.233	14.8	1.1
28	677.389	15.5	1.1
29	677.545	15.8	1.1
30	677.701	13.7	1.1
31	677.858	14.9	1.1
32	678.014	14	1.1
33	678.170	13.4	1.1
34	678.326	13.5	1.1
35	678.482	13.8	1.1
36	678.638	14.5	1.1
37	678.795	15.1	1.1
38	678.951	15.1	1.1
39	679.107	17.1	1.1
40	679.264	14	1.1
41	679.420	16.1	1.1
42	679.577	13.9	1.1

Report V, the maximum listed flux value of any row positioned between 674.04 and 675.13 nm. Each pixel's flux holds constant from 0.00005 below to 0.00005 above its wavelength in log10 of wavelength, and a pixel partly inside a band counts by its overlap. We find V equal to 15.8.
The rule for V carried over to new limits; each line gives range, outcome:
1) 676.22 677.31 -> 15.5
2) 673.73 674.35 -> 14.4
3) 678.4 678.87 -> 15.1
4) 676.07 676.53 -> 16.6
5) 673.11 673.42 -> 15.4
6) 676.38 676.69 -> 14.2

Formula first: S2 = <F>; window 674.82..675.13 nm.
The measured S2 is 15.1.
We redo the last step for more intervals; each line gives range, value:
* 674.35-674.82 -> 14.7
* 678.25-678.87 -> 14.2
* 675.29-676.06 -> 14.4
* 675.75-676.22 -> 14.7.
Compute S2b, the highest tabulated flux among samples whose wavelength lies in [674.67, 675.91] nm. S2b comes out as 15.8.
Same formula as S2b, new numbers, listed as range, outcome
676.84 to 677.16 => 15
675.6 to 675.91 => 13.8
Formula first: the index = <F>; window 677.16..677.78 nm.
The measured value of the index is 14.9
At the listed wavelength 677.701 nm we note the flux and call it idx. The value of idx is 13.7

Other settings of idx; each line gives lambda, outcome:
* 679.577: 13.9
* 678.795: 15.1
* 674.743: 14.6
